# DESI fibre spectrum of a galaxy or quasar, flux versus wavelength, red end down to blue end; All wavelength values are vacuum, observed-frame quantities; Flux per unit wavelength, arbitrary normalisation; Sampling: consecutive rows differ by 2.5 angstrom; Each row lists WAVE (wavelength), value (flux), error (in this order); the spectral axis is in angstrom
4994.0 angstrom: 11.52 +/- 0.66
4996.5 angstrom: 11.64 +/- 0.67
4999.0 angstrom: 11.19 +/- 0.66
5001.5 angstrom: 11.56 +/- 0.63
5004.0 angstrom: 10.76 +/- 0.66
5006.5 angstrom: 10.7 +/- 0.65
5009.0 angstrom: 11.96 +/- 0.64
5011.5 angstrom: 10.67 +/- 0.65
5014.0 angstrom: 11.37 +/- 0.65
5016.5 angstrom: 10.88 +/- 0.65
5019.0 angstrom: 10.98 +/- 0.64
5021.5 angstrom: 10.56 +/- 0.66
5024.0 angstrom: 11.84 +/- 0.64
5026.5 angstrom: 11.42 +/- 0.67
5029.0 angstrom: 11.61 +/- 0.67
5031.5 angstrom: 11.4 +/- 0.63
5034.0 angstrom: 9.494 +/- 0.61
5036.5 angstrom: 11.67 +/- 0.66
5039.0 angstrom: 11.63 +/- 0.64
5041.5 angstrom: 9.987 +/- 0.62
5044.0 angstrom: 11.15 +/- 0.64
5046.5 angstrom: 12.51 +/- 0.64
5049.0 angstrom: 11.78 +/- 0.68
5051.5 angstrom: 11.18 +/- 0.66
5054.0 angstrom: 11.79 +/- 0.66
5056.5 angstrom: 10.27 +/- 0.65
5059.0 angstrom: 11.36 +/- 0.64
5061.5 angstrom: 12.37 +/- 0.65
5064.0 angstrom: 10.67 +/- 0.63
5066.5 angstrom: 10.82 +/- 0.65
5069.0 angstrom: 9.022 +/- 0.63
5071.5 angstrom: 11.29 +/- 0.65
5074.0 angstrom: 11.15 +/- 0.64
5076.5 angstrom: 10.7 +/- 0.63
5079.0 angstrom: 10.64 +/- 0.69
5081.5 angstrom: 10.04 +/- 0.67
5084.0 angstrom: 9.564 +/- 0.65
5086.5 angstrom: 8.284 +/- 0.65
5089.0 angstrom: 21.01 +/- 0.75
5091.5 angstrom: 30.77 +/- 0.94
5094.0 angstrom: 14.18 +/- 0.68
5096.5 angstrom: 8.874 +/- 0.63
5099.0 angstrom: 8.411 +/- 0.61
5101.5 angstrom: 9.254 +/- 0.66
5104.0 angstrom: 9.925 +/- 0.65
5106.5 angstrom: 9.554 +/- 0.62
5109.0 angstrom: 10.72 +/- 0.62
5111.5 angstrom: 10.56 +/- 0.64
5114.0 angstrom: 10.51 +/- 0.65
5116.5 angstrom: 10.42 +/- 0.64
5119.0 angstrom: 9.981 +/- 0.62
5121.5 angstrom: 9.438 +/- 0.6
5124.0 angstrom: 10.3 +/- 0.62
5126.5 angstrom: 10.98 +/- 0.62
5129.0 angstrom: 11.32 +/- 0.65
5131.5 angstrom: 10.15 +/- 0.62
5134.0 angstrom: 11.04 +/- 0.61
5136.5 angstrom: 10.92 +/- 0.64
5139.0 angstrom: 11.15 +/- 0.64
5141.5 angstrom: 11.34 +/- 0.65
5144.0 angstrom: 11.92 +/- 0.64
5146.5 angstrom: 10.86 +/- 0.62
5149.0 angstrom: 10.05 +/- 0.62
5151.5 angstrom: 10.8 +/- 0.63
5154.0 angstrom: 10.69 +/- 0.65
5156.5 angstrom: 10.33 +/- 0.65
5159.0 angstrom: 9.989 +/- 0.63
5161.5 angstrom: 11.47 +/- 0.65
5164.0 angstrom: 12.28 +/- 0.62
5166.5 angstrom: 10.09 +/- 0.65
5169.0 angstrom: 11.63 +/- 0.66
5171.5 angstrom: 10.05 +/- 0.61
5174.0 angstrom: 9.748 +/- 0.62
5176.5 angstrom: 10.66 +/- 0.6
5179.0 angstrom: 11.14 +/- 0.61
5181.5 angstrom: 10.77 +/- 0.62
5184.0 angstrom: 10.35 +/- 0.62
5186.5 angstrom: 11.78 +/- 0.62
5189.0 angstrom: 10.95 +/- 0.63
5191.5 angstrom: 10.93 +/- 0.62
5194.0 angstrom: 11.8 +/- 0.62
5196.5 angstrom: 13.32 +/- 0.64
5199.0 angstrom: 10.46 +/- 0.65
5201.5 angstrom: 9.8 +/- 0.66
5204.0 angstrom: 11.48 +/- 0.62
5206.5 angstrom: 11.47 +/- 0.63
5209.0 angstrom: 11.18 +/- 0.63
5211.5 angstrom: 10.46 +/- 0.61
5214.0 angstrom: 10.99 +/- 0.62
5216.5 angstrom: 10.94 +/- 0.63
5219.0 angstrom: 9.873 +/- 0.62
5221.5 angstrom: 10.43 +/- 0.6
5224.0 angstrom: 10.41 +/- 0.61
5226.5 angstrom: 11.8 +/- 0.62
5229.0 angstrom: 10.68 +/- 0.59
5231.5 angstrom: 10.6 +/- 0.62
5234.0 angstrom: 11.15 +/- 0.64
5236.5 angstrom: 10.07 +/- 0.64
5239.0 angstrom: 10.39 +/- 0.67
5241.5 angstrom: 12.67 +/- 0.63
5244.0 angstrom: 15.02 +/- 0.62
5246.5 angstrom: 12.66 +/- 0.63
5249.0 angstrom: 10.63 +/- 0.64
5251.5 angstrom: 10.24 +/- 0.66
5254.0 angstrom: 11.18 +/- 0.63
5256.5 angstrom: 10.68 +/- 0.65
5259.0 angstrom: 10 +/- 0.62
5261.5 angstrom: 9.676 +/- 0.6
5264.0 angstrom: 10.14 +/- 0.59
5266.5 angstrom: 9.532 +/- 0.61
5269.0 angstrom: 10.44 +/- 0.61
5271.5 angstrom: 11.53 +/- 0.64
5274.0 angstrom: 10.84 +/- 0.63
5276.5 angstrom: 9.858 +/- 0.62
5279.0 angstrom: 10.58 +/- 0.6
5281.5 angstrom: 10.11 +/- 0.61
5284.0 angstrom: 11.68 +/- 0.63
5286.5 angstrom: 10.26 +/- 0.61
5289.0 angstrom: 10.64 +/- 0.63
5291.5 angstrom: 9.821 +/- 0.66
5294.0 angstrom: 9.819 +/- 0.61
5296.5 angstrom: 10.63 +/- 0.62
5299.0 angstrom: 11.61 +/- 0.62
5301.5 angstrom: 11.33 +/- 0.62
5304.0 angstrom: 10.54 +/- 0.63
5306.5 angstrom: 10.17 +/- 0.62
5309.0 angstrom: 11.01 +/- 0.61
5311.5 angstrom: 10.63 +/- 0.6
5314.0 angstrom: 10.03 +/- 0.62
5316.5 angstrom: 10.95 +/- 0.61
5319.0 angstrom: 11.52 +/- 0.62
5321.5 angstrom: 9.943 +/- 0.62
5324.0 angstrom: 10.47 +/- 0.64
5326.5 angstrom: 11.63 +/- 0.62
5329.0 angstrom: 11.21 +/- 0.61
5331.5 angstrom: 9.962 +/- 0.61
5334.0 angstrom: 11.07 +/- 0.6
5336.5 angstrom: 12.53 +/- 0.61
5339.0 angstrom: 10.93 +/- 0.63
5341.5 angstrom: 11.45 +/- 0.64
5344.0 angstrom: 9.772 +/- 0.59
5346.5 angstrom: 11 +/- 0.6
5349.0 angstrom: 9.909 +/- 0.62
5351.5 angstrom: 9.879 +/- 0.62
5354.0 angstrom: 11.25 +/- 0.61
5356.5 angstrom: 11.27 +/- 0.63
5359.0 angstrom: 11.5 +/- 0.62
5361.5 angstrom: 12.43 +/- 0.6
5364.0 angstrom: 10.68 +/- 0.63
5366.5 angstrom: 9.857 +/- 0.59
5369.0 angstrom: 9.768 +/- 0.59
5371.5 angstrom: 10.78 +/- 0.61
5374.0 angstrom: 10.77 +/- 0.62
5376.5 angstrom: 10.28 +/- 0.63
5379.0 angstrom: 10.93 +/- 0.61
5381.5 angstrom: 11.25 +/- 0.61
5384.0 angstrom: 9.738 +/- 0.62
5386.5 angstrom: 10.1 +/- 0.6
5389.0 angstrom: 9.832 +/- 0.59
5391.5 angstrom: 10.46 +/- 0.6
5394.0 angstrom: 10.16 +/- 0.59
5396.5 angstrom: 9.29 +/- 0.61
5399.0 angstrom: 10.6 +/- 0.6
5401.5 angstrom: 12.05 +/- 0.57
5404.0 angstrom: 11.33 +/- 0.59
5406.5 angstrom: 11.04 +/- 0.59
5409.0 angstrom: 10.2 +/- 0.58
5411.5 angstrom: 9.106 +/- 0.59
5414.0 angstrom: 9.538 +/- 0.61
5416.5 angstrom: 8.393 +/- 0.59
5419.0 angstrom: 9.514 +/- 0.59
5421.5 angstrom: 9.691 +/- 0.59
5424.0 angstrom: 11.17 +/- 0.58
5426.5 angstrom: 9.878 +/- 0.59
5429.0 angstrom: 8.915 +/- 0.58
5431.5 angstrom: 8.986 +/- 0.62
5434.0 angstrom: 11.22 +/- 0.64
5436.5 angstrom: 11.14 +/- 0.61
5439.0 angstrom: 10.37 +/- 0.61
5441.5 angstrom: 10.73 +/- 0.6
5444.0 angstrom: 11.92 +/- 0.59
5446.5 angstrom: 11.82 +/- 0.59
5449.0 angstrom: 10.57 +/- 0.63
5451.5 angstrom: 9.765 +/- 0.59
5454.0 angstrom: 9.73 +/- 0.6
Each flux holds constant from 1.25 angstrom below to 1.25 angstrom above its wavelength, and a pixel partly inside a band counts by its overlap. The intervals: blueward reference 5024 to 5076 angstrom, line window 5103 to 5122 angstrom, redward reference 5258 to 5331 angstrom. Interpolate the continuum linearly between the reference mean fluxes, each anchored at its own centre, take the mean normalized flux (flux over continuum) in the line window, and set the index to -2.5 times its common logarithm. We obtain 0.08 mag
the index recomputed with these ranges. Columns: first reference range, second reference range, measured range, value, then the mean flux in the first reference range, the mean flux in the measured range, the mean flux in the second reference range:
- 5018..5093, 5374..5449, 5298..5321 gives -0.003 mag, 11.9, 10.8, 10.3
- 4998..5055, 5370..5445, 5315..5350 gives -0.040 mag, 11.2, 10.9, 10.3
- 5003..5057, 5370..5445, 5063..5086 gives 0.073 mag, 11.2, 10.4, 10.3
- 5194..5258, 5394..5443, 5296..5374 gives -0.024 mag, 11.2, 10.8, 10.2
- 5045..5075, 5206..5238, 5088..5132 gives -0.089 mag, 11.2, 12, 10.8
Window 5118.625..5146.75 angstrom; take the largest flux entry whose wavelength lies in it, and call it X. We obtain 11.92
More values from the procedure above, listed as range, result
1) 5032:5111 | 30.77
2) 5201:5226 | 11.48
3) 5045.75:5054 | 12.51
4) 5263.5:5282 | 11.53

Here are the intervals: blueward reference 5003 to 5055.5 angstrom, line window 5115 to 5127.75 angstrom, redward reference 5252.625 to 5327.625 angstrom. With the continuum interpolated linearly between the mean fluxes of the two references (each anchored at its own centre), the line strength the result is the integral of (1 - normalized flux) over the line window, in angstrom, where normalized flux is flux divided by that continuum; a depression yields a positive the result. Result 0.9 angstrom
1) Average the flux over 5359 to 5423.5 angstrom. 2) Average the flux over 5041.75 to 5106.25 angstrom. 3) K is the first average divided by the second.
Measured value 0.88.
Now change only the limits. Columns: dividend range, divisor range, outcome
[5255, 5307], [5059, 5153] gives 0.93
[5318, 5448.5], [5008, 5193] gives 0.94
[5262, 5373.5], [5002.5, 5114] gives 0.93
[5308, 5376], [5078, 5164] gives 0.95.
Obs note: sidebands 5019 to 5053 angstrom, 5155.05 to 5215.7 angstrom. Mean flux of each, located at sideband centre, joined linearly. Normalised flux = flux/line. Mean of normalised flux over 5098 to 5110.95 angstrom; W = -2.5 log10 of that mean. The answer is 0.153 mag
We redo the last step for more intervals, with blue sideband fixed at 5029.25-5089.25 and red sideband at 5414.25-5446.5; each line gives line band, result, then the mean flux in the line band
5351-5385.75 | -0.04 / 10.8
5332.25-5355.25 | -0.04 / 10.8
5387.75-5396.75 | 0.03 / 10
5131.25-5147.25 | -0.02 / 11.1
